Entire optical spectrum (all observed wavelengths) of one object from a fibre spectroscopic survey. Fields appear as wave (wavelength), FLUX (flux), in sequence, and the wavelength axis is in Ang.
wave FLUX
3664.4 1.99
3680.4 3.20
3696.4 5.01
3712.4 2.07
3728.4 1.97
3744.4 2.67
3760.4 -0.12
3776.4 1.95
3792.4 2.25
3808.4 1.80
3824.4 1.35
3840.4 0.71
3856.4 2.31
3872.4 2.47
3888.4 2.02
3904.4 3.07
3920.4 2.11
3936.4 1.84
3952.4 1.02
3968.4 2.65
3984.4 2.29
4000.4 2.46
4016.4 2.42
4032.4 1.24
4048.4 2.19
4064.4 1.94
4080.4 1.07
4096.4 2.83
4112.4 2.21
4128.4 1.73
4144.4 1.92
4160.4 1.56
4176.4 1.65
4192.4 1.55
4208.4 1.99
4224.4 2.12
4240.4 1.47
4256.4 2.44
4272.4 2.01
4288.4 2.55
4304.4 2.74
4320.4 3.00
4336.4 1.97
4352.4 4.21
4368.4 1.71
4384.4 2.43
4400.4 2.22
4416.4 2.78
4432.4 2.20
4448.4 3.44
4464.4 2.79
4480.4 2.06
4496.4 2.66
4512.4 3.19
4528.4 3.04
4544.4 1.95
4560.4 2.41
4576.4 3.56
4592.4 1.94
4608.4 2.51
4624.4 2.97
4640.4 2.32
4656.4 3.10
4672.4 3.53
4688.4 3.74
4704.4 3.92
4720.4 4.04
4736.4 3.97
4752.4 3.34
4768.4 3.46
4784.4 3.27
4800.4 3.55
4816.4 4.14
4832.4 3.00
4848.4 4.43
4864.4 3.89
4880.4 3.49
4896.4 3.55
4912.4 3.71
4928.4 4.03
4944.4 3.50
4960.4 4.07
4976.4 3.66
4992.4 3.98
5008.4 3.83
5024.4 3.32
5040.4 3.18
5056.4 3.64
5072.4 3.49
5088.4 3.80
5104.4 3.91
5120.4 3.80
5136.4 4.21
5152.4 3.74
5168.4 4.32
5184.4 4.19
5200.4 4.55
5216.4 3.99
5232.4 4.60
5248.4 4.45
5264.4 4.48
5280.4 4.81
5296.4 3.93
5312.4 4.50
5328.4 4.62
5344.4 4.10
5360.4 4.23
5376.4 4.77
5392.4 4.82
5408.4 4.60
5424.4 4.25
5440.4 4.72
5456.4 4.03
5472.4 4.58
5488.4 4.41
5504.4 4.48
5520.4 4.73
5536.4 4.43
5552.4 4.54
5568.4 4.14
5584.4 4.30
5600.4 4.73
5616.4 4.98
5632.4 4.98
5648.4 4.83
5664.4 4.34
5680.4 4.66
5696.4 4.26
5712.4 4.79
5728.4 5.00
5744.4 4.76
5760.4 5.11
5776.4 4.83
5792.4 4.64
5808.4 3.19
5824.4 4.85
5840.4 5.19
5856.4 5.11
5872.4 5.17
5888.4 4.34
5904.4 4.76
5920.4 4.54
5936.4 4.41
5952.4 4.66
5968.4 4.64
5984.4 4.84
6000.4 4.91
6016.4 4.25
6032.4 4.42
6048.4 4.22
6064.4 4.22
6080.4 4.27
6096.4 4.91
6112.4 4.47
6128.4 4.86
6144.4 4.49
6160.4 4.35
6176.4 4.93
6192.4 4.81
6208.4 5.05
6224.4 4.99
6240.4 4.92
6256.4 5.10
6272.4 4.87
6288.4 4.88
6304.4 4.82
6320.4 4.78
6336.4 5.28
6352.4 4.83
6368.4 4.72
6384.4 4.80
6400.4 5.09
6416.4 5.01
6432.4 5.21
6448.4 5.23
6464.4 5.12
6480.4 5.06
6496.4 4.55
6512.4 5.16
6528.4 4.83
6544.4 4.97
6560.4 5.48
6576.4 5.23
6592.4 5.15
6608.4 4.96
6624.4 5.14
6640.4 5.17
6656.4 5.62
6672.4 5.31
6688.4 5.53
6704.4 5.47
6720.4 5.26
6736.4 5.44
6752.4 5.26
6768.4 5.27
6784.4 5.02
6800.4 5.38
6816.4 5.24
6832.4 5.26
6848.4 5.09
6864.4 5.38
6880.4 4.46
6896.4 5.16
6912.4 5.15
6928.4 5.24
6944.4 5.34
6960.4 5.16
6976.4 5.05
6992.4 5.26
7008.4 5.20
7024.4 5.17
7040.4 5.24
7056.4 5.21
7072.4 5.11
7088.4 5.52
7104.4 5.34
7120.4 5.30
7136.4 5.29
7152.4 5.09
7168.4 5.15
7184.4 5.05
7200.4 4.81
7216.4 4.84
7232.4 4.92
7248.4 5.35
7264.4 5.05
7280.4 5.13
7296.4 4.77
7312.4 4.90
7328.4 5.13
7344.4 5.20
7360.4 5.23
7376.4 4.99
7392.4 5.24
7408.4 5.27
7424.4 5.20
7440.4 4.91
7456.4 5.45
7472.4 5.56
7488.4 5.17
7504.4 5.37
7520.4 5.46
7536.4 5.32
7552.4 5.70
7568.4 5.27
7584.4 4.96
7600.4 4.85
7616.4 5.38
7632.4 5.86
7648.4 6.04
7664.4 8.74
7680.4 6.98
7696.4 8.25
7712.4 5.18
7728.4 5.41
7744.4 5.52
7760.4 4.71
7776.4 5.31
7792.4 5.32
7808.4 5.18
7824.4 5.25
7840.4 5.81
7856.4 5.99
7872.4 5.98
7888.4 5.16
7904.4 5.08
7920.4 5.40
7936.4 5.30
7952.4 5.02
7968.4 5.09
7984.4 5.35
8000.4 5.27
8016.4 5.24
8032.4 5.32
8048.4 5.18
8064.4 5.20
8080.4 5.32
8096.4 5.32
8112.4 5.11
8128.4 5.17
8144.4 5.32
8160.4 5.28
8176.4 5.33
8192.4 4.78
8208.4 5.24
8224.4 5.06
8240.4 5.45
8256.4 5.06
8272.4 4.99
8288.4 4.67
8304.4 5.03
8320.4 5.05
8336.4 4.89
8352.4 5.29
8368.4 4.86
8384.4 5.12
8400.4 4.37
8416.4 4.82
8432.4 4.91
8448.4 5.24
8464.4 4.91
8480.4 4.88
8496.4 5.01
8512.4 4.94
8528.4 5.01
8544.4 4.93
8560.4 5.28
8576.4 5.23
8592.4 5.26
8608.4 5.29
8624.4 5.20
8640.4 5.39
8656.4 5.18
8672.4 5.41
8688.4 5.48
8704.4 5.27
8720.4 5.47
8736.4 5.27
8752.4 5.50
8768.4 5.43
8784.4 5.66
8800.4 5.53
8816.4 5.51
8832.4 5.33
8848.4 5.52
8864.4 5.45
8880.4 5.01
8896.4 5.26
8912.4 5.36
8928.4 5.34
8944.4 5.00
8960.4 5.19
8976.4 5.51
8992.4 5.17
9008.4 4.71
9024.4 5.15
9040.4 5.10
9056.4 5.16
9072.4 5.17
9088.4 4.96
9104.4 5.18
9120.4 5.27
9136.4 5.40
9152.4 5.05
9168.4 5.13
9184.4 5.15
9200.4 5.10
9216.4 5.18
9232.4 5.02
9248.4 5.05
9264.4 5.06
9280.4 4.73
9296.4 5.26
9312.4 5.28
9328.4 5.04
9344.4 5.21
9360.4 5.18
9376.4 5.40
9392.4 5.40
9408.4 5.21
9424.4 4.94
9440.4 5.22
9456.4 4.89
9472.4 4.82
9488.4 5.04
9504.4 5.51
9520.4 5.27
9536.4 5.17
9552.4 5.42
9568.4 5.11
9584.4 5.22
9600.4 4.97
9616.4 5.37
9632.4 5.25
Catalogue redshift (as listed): 0.17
